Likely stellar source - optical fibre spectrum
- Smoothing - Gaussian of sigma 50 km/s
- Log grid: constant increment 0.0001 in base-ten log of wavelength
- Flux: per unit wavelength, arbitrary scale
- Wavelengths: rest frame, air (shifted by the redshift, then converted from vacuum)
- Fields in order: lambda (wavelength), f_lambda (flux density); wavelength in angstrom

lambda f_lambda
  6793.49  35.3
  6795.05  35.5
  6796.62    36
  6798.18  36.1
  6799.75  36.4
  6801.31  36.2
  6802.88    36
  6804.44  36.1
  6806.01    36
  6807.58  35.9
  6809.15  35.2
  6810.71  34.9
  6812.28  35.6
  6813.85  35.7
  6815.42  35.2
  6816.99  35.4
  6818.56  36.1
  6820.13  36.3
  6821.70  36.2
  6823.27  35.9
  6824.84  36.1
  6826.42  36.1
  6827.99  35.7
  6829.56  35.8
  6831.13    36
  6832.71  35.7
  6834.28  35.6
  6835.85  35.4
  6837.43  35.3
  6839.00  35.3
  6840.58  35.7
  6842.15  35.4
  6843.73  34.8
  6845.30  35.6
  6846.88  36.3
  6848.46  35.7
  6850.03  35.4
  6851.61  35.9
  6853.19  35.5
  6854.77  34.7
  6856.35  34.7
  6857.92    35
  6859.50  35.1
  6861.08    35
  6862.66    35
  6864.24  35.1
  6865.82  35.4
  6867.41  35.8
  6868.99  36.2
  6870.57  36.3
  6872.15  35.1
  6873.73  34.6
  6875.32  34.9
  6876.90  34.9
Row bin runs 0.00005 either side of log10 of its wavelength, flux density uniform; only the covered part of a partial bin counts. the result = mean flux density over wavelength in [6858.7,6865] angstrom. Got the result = 35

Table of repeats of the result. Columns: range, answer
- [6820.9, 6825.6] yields 36.1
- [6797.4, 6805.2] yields 36.2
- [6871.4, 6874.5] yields 34.9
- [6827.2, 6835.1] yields 35.8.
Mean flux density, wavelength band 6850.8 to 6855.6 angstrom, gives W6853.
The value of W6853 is 35.3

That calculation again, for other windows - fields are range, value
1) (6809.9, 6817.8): 35.4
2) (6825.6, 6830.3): 35.8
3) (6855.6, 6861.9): 35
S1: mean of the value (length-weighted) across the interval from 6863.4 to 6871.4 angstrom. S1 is 35.7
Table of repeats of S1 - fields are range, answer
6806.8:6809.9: 35.5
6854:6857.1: 34.7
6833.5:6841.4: 35.5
